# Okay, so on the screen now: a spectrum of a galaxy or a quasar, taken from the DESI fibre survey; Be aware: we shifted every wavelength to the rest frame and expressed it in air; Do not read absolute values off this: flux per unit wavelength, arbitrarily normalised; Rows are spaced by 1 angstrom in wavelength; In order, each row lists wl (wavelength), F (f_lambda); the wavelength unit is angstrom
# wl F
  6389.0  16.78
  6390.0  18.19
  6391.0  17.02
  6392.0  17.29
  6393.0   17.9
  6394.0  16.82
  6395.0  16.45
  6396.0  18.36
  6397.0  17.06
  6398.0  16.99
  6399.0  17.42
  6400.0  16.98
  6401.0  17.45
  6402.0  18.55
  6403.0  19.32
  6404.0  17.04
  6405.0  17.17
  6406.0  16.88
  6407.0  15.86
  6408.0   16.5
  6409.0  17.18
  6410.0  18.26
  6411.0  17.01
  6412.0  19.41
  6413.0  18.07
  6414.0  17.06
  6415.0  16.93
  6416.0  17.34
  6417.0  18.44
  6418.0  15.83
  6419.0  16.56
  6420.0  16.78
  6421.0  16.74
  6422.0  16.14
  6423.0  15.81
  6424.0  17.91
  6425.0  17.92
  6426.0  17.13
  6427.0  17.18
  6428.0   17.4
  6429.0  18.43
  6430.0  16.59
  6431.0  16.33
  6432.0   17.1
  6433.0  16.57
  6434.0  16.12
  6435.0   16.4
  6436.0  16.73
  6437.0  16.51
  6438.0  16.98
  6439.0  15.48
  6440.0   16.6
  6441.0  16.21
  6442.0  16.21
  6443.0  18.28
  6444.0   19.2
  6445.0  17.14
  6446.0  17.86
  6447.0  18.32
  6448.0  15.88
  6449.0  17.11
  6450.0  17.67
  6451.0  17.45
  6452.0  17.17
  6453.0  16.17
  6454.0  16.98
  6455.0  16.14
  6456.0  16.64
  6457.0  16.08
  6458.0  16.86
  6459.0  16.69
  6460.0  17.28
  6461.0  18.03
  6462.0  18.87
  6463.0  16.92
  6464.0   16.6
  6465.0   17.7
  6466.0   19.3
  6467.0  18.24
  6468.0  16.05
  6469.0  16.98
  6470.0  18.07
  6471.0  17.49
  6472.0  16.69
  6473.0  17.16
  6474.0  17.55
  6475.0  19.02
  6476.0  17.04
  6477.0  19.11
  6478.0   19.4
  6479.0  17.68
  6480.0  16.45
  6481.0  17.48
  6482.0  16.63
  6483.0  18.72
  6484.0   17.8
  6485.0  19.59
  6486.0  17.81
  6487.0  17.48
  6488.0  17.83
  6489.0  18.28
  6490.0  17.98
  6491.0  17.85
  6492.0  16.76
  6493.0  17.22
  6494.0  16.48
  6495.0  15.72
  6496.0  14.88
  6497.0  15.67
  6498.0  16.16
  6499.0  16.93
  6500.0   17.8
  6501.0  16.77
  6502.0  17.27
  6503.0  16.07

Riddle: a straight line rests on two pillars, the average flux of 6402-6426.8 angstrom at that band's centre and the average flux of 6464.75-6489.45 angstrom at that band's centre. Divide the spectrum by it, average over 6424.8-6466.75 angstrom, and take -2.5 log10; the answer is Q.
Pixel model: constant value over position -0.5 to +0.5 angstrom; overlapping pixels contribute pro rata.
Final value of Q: 0.03 mag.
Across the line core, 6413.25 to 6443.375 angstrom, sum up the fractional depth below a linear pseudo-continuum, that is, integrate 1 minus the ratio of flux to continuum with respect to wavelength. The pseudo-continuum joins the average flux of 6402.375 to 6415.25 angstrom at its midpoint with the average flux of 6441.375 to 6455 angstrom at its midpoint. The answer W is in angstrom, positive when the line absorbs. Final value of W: 0.89 angstrom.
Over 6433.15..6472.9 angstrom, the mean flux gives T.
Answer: 17.1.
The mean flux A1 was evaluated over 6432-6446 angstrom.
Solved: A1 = 16.9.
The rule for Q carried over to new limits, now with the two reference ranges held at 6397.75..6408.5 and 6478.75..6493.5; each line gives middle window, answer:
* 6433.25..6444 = 0.05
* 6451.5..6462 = 0.04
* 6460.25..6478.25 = -0.01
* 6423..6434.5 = 0.02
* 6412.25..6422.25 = 0.02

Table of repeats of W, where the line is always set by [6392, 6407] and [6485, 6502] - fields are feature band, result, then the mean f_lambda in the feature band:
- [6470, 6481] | -0.41 angstrom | 17.8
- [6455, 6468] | -0.12 angstrom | 17.3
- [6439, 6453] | 0.02 angstrom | 17.2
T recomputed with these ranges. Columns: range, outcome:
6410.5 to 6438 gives 17.1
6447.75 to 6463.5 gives 17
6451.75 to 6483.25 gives 17.4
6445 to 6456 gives 17.1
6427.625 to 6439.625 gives 16.7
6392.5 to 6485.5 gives 17.3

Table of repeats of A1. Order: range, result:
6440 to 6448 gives 17.4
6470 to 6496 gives 17.6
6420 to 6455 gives 17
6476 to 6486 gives 18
